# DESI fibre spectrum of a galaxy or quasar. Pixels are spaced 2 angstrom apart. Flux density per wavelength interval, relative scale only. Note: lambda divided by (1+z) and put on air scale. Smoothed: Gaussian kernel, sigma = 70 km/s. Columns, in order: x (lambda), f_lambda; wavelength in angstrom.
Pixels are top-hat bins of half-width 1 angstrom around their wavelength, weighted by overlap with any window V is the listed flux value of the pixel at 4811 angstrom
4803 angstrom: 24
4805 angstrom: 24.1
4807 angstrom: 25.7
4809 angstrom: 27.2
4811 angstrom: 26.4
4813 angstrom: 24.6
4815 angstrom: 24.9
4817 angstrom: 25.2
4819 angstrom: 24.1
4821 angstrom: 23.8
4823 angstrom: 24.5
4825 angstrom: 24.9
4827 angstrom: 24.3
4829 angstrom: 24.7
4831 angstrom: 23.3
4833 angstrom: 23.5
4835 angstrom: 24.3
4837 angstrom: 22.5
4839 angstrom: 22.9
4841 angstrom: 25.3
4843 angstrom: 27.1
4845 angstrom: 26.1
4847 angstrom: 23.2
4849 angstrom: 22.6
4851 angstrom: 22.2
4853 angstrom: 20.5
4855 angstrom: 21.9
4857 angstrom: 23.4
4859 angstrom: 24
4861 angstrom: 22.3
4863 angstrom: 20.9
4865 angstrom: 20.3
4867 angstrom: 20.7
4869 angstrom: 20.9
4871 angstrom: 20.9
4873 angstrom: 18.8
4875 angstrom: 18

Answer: 26.4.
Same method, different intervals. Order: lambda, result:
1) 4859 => 24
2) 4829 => 24.7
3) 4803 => 24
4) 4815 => 24.9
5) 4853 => 20.5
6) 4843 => 27.1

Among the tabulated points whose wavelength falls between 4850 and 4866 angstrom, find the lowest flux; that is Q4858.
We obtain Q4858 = 20.3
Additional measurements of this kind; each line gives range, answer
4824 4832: 23.3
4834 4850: 22.5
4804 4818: 24.1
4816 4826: 23.8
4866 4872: 20.7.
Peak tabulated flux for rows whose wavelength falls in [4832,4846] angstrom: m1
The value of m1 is 27.1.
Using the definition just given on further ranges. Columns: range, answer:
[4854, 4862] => 24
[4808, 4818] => 27.2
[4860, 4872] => 22.3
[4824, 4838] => 24.9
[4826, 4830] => 24.7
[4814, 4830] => 25.2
